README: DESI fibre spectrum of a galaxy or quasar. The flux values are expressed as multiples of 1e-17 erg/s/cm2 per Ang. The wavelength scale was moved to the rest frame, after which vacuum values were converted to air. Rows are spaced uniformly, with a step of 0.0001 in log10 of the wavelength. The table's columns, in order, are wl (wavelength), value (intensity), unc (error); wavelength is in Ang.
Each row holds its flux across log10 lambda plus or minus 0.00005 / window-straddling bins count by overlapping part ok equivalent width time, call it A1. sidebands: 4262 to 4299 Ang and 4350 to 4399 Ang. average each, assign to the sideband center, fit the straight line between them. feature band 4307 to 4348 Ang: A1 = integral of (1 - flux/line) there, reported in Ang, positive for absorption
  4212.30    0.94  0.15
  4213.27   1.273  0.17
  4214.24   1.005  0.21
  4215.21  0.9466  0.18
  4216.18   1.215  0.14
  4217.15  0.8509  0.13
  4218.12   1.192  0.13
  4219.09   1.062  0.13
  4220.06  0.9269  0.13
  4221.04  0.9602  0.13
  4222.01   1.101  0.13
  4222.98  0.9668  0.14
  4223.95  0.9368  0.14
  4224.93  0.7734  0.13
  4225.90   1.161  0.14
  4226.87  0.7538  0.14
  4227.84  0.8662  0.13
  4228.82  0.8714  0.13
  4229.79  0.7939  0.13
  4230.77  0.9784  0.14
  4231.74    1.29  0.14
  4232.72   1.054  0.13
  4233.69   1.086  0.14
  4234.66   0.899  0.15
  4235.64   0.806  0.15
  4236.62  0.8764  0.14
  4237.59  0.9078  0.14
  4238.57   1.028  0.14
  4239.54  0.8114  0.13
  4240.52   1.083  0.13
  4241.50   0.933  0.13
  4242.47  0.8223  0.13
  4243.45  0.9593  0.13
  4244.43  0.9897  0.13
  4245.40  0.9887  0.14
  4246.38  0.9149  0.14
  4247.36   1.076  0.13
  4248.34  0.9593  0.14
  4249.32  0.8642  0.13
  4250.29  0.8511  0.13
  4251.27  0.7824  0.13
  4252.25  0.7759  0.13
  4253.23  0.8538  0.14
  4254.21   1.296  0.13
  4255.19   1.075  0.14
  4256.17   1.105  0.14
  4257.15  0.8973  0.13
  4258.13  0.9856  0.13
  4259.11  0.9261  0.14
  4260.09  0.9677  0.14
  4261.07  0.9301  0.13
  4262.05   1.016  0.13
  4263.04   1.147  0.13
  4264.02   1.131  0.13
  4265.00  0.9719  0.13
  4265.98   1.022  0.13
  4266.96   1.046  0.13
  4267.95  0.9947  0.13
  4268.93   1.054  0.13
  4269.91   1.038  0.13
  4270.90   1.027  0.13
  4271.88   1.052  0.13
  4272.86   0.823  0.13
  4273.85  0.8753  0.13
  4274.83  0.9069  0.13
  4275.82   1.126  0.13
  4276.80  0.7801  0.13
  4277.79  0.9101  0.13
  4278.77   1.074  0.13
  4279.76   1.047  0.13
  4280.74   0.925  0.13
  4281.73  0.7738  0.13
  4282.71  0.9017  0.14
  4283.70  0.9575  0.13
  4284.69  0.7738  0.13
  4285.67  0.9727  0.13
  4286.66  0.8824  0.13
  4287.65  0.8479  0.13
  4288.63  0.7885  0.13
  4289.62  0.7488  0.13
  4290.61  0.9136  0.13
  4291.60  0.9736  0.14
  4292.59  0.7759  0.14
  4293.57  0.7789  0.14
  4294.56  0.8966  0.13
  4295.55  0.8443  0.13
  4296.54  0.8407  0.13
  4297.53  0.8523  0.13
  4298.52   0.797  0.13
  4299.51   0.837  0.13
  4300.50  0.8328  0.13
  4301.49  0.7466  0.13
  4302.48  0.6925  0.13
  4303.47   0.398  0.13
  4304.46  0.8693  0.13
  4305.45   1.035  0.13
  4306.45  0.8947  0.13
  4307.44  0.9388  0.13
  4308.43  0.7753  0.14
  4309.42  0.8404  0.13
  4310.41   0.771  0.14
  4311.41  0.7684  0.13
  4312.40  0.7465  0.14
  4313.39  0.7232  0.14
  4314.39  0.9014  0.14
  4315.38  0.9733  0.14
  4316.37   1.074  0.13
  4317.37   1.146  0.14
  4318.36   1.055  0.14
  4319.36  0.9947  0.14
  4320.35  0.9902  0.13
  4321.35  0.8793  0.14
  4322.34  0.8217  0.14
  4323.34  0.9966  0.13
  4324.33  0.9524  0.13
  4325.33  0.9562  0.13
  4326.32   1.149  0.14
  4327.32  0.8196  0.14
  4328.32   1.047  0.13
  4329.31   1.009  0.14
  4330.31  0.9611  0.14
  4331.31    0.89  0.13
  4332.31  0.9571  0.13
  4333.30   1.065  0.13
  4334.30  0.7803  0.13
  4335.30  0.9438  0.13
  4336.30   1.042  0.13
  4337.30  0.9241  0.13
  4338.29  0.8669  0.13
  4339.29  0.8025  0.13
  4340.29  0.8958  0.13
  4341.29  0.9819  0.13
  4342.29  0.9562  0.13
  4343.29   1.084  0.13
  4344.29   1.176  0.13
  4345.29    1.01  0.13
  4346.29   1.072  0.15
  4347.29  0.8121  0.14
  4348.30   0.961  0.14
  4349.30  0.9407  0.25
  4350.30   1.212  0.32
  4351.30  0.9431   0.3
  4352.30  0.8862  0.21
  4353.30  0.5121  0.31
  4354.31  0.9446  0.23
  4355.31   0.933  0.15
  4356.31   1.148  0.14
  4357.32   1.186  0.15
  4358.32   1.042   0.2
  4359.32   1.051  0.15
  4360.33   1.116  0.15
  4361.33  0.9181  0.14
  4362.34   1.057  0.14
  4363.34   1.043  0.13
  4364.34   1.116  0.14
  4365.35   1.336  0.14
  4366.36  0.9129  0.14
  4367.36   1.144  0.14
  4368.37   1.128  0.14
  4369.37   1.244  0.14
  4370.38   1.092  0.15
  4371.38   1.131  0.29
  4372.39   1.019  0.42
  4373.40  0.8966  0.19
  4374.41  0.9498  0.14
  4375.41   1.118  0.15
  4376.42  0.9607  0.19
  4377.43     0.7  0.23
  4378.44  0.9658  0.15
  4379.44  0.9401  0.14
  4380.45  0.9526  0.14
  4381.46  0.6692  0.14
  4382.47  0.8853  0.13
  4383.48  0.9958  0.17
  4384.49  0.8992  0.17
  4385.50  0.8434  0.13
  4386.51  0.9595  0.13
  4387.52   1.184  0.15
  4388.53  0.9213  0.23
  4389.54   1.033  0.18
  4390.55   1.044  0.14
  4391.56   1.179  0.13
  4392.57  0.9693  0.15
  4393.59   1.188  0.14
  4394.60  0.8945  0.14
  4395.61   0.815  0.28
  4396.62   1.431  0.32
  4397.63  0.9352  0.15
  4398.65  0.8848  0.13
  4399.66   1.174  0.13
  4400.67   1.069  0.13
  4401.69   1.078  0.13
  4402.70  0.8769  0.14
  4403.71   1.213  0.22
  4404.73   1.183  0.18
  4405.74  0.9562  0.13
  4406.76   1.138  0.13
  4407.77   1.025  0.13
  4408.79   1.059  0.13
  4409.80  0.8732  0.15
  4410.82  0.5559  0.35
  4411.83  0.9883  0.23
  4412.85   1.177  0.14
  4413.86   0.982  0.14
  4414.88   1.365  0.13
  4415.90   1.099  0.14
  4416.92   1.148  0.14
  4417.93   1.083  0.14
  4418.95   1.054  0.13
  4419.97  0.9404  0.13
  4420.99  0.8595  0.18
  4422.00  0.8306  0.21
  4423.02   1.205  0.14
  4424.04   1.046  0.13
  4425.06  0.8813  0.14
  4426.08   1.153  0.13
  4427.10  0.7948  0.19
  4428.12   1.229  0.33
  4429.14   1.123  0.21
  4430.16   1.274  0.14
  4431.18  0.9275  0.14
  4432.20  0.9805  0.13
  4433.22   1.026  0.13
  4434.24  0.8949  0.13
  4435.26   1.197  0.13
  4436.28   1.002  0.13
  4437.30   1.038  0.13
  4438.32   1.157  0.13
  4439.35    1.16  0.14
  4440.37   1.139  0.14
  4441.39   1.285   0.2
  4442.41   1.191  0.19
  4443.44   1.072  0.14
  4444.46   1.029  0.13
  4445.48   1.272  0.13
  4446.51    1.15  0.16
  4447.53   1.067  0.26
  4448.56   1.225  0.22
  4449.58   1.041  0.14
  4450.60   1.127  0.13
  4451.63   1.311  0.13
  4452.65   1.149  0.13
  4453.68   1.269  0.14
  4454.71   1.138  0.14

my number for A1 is 1.1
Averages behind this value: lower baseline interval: 0.927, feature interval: 0.94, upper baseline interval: 1.01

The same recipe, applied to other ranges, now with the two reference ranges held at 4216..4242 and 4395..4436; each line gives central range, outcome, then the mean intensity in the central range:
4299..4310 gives 2.1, 0.806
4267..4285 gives 0.6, 0.95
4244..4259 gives 0.2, 0.96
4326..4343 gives 1.0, 0.946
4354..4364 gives -0.3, 1.05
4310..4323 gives 1.1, 0.913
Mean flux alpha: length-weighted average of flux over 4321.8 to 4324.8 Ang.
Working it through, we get 0.924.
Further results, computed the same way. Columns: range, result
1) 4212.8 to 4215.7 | 1.07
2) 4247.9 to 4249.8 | 0.91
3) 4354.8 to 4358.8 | 1.08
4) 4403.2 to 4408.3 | 1.1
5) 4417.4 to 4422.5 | 0.956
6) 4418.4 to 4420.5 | 0.994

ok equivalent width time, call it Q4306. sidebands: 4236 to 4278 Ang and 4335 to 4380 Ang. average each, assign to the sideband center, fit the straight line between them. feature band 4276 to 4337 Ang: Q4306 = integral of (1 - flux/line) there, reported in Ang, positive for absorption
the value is 5.7 Ang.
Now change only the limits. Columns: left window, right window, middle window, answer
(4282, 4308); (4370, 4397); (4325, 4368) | -3.2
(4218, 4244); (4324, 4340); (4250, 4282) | -0.8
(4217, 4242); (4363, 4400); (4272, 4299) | 2.7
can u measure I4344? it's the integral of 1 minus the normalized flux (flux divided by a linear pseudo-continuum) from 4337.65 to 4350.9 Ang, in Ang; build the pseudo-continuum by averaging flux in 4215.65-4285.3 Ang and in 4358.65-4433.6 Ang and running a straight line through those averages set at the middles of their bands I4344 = 0.3 Ang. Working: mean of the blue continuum 0.966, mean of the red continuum 1.03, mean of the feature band 0.982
